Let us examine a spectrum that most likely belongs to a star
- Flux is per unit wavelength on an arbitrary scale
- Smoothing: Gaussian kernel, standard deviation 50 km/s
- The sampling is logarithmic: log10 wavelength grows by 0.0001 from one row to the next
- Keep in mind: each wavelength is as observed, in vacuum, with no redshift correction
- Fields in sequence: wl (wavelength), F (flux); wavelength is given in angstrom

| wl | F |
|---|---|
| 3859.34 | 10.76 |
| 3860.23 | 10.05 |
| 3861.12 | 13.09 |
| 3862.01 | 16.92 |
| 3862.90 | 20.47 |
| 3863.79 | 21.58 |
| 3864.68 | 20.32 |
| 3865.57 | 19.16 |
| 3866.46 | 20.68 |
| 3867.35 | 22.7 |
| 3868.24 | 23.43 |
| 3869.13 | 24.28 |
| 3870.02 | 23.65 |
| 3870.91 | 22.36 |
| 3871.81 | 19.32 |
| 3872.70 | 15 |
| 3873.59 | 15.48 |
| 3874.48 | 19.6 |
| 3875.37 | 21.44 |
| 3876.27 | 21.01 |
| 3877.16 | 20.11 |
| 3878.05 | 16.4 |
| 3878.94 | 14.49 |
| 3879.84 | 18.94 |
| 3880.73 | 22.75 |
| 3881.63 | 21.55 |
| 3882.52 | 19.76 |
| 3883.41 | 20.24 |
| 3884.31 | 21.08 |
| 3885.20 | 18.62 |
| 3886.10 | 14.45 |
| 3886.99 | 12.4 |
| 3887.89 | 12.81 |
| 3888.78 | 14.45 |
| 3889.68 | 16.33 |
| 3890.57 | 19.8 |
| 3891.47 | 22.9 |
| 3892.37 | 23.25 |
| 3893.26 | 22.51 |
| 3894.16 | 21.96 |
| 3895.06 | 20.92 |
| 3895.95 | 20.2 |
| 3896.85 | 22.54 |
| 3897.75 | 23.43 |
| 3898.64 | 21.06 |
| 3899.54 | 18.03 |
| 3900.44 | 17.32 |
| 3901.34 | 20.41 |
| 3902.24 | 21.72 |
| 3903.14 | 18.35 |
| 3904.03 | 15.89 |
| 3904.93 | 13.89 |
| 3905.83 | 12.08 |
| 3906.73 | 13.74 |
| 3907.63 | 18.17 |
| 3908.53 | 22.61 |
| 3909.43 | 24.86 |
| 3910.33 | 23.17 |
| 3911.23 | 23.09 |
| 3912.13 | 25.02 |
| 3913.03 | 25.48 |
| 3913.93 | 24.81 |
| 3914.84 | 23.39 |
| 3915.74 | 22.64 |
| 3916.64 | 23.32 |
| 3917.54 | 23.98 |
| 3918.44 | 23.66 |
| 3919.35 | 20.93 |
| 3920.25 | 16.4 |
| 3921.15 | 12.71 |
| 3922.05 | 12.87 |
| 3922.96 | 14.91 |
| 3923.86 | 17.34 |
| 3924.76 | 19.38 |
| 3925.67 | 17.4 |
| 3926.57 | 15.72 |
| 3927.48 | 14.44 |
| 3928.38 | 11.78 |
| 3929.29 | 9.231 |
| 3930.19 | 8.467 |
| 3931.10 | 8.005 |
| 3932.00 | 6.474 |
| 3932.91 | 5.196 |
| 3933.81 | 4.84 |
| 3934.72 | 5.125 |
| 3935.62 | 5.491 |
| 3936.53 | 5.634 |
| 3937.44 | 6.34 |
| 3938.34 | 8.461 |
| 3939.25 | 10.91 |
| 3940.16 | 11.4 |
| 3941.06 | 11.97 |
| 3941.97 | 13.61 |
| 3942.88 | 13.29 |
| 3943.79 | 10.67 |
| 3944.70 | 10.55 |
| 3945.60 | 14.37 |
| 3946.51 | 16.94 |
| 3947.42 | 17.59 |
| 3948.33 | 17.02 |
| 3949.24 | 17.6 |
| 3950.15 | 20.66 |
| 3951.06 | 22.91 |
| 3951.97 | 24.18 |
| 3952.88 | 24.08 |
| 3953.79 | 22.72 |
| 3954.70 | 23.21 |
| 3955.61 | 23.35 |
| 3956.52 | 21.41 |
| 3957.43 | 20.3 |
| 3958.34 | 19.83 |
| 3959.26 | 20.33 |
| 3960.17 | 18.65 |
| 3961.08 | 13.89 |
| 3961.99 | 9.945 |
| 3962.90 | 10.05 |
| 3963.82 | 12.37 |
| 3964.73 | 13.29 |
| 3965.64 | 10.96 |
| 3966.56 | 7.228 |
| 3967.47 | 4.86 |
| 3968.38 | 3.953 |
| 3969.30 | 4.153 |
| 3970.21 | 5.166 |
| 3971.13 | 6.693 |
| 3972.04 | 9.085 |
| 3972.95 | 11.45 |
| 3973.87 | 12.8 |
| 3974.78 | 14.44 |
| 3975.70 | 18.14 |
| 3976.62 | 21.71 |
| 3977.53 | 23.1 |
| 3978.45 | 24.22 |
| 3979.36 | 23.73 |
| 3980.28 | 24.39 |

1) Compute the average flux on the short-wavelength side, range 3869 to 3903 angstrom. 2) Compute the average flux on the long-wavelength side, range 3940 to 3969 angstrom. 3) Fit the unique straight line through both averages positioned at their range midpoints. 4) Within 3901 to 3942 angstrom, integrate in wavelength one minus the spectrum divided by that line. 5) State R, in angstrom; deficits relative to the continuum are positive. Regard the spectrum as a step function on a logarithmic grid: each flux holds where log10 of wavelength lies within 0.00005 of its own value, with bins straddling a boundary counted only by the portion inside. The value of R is 4.99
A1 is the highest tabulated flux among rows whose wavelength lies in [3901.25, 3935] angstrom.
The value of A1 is 25.48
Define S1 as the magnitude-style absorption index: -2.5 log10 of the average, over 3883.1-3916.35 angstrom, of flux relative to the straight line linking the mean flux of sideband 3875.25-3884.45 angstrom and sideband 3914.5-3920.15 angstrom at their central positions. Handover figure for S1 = 0.074 mag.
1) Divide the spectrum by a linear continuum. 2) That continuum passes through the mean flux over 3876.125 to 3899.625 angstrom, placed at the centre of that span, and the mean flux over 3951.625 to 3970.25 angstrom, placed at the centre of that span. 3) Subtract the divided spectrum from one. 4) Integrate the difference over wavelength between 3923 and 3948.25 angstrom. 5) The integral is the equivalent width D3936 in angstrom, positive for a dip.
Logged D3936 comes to 8.0 angstrom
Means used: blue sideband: 19.3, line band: 11.3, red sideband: 15.1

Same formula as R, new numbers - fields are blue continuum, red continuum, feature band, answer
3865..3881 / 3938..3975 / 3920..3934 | 3.53 angstrom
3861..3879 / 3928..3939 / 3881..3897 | -3.29 angstrom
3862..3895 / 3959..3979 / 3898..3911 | -0.95 angstrom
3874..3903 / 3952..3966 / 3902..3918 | -1.65 angstrom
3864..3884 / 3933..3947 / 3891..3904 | -3.44 angstrom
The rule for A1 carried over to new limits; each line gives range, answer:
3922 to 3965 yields 24.18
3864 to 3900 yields 24.28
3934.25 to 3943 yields 13.61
